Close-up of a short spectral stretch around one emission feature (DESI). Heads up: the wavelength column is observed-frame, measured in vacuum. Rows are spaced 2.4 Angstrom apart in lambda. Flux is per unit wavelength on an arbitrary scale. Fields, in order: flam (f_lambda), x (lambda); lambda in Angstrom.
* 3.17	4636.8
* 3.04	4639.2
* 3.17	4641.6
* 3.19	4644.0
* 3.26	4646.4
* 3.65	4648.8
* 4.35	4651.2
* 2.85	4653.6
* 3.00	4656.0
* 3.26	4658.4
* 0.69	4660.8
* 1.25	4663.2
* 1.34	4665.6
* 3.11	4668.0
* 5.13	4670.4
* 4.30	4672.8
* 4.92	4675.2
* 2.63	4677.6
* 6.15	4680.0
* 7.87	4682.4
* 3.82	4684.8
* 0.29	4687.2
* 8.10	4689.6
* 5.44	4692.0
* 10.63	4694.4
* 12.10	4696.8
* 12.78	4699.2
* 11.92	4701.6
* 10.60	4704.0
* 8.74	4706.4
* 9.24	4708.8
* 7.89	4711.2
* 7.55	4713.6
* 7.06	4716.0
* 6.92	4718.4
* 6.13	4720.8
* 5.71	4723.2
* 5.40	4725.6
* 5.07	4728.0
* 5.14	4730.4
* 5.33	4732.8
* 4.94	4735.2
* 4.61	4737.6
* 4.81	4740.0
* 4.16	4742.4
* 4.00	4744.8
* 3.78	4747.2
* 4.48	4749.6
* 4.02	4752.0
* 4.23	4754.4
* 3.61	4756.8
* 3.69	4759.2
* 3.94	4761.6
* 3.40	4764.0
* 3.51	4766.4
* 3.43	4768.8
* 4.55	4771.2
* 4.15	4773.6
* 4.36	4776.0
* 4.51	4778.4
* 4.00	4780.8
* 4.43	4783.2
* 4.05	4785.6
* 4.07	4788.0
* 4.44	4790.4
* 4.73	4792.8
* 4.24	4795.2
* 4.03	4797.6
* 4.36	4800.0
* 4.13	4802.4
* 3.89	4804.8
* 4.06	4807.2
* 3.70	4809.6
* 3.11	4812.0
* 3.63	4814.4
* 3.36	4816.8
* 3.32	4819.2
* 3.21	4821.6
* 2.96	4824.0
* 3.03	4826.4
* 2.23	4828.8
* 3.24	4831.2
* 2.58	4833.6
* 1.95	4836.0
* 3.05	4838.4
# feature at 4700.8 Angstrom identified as Lyman alpha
